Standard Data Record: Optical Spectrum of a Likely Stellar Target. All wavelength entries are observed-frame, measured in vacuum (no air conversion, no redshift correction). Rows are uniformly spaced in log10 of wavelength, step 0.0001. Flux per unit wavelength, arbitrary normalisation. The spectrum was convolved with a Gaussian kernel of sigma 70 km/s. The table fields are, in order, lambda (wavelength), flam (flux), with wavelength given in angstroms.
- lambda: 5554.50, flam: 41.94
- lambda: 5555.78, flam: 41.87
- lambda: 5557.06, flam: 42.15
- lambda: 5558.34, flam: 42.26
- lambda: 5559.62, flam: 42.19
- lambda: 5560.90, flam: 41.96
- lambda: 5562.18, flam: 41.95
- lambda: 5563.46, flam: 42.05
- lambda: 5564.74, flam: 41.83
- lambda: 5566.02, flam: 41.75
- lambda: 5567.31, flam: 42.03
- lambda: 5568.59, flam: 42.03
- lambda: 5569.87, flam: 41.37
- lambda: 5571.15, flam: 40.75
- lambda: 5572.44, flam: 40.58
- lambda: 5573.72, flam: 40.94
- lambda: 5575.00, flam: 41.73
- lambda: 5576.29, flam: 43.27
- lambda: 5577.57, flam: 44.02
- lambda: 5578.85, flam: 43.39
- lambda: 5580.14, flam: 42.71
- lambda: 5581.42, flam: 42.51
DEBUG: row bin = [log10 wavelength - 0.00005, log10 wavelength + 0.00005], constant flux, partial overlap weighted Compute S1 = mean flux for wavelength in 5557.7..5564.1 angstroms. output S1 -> 42.1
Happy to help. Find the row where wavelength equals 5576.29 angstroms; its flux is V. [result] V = 43.27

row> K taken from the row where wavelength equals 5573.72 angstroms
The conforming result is 40.94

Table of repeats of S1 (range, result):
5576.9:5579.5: 43.8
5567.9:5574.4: 41.2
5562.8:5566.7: 41.8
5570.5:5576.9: 41.4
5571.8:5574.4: 40.9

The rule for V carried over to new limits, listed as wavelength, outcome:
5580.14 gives 42.71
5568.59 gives 42.03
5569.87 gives 41.37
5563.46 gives 42.05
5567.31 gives 42.03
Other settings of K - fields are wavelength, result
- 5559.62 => 42.19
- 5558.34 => 42.26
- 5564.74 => 41.83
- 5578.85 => 43.39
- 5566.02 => 41.75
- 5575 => 41.73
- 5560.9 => 41.96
